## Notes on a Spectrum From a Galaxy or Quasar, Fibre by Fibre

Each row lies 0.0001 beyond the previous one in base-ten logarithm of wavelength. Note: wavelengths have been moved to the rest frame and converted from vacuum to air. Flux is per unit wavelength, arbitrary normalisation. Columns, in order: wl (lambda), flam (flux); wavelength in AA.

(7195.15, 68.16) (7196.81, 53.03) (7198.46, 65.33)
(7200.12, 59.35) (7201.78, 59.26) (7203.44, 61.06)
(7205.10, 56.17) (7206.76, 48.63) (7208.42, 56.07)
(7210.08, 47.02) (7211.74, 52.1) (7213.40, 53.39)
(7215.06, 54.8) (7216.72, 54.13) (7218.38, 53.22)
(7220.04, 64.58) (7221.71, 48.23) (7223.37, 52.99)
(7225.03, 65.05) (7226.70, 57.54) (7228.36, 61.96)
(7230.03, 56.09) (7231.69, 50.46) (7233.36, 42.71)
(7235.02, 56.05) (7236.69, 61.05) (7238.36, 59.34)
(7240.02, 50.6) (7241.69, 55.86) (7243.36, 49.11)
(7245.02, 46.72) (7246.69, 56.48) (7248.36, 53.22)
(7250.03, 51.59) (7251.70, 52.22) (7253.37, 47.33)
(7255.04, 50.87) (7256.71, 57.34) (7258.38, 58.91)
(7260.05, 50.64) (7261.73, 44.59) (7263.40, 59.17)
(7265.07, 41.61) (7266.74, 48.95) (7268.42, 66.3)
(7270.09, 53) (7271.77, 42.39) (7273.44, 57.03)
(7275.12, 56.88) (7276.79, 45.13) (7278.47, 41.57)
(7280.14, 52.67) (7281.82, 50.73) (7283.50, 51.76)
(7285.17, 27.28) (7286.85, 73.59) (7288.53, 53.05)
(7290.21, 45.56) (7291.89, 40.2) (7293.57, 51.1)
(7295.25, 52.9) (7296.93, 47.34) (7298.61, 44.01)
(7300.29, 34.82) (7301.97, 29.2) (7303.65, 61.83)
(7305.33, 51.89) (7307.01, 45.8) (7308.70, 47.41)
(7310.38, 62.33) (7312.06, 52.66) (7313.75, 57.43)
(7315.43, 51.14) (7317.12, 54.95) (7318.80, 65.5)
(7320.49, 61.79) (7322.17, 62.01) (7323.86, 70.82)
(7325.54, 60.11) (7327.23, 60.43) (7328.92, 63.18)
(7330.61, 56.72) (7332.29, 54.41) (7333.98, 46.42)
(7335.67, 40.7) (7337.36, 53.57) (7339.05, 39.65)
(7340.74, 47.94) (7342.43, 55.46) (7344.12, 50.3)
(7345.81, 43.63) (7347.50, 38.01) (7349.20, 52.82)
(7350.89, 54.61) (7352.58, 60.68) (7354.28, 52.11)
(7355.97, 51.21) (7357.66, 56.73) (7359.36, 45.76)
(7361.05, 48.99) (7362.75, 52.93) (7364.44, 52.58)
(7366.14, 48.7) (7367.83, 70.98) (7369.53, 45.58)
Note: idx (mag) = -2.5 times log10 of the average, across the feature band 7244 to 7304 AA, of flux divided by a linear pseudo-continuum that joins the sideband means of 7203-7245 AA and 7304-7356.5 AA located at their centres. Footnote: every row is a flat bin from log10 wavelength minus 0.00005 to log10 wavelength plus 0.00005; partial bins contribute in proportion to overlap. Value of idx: 0.09 mag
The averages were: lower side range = 54.5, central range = 49.8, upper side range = 53.8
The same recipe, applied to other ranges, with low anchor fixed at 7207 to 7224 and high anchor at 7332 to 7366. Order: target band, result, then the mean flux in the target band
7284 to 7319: 0.029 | 49.7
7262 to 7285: 0.030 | 50.5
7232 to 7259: -0.007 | 53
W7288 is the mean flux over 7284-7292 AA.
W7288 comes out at 48.8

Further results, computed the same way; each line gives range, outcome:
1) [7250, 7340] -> 51.9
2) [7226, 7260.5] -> 53.7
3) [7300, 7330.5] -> 55.6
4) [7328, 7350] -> 49.5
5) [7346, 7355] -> 51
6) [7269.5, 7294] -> 49.4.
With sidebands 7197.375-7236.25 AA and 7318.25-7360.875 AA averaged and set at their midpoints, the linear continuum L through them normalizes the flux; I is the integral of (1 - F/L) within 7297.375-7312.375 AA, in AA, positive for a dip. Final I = 1.82 AA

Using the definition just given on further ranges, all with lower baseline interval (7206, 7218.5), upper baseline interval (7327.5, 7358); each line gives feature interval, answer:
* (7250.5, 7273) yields 0.0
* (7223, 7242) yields -1.3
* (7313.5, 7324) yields -1.8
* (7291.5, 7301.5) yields 1.3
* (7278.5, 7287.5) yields 0.3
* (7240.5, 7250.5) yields 0.0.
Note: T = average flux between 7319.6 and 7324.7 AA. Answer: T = 64.9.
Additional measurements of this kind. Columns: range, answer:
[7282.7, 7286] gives 39.5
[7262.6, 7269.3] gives 54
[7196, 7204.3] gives 59.6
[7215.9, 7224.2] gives 54.6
